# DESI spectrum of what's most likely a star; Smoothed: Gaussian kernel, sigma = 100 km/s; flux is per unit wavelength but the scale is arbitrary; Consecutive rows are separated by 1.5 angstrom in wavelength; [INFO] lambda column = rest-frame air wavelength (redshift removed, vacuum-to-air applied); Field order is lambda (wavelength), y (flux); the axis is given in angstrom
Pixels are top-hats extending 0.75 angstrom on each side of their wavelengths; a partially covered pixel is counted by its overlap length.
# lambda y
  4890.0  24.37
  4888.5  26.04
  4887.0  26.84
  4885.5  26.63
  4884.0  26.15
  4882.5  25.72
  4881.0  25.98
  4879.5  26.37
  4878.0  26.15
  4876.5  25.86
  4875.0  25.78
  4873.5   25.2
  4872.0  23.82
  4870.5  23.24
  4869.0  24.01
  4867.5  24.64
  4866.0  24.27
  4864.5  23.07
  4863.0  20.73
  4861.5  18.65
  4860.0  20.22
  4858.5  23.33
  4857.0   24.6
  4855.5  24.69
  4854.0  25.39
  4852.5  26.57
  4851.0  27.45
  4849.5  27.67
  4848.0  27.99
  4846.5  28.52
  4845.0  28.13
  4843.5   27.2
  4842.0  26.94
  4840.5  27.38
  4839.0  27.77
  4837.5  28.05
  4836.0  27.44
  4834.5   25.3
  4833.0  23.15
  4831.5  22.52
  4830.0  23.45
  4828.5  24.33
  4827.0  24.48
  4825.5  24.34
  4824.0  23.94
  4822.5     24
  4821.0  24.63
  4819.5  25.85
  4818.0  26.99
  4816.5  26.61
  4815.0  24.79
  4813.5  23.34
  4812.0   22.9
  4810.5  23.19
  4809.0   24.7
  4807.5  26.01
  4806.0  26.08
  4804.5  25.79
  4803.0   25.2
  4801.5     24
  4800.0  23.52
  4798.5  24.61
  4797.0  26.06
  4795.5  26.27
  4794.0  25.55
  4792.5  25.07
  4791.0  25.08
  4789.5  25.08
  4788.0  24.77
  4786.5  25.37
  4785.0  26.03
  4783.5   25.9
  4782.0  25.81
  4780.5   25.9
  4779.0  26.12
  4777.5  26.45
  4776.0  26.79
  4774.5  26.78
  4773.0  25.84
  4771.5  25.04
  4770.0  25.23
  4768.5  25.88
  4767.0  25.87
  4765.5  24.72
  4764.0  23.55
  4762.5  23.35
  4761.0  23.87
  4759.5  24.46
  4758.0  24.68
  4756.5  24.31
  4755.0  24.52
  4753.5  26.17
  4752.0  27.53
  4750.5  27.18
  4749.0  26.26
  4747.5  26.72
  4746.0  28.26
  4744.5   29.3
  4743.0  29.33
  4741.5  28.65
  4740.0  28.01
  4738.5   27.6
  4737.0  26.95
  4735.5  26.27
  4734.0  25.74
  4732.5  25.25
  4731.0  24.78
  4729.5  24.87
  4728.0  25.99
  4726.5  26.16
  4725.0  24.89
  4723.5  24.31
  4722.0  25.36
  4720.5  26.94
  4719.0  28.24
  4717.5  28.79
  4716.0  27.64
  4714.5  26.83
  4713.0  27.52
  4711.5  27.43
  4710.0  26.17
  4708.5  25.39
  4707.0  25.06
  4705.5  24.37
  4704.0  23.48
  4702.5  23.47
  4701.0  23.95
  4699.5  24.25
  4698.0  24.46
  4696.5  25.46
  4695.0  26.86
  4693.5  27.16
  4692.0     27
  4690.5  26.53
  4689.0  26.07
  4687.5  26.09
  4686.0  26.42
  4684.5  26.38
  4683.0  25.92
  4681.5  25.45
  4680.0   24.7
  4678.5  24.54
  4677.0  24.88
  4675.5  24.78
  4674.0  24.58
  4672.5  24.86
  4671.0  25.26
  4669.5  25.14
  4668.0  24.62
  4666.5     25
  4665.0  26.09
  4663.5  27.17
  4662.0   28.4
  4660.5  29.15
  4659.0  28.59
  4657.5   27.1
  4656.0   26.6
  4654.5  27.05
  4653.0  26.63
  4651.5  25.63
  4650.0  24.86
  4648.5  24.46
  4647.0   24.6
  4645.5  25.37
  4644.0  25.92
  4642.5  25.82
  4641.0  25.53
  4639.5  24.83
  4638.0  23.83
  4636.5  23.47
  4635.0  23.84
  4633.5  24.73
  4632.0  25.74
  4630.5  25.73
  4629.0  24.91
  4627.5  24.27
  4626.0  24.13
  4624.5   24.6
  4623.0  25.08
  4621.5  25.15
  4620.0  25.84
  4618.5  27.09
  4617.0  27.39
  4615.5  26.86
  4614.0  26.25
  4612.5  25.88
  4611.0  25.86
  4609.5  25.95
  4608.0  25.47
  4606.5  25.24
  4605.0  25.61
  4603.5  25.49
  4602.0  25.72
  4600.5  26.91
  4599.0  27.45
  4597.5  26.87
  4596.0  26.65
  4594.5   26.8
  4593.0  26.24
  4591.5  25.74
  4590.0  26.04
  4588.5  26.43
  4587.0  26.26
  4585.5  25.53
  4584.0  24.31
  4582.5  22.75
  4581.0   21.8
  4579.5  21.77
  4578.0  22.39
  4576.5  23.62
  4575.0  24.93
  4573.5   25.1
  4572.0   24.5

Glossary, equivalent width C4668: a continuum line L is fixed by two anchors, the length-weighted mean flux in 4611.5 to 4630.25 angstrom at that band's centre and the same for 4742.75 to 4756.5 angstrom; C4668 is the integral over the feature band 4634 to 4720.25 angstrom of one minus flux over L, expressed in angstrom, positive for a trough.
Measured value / 1.47 angstrom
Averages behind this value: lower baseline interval 25.6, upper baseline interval 27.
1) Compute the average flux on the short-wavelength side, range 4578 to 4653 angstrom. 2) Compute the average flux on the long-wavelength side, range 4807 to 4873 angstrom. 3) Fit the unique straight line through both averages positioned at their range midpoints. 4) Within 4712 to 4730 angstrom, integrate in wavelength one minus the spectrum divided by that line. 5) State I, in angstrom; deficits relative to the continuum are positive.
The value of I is -1.0 angstrom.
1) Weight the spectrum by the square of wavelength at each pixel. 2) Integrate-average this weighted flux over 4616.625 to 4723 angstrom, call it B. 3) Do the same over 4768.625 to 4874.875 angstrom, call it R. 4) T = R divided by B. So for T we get 1.0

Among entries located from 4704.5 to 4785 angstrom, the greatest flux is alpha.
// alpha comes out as 29.33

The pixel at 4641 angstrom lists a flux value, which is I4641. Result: 25.53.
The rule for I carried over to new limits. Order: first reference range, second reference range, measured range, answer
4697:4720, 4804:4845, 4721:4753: -1.19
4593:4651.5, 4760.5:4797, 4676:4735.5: -0.63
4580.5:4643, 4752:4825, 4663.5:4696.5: -0.39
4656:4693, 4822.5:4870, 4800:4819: 0.24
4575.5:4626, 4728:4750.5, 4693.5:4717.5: 0.87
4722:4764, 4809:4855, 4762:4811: 0.99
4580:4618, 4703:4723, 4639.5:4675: 0.12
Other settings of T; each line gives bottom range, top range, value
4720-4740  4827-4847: 1.06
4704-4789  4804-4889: 1.01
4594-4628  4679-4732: 1.04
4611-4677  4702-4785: 1.06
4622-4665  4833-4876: 1.08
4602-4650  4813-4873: 1.08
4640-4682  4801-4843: 1.04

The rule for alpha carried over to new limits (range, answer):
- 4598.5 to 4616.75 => 27.45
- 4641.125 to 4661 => 29.15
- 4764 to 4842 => 28.05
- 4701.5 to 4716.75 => 27.64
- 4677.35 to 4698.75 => 27.16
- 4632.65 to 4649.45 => 25.92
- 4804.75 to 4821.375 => 26.99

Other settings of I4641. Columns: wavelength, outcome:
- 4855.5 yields 24.69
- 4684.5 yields 26.38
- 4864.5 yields 23.07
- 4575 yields 24.93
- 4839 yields 27.77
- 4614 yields 26.25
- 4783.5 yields 25.9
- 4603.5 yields 25.49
